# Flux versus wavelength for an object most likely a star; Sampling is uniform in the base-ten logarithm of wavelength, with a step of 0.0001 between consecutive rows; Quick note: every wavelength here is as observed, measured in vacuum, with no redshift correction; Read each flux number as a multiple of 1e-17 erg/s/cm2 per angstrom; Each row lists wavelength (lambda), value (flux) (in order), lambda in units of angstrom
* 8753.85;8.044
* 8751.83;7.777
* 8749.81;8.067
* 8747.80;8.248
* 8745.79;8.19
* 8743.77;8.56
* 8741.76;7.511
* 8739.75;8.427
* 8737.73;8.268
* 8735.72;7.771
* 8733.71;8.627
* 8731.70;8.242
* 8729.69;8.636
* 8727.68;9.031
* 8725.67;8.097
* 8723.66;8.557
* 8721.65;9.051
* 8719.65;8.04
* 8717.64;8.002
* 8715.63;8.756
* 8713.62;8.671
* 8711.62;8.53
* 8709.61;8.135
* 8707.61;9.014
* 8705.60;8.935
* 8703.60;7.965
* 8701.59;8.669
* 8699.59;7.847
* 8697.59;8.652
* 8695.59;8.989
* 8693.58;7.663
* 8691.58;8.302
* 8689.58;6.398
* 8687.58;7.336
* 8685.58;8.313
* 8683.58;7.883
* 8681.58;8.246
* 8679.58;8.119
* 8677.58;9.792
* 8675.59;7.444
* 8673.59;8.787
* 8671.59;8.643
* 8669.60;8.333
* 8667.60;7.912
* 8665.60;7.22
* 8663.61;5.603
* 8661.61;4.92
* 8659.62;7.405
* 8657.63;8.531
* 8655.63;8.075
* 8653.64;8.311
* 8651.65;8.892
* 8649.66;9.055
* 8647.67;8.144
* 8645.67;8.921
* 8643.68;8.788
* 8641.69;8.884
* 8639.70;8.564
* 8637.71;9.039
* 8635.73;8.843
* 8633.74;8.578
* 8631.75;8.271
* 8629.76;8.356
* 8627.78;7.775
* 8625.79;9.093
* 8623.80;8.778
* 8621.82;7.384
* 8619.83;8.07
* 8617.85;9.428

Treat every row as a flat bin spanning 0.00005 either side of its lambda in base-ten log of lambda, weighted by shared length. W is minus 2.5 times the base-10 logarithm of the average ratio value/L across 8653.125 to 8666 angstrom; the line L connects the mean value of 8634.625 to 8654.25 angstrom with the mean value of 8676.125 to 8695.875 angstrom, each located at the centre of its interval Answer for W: 0.20 mag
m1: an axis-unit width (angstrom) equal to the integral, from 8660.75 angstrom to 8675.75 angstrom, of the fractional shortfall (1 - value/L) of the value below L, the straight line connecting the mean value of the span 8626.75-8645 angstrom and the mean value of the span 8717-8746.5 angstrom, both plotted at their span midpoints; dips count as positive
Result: 2.0 angstrom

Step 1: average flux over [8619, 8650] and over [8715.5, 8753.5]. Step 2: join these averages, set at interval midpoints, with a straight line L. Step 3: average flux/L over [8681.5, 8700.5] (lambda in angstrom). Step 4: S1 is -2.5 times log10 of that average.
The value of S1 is 0.06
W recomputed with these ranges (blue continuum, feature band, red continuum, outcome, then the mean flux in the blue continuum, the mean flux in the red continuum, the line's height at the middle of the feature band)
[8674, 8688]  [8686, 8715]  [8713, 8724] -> 0.02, 8.22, 8.5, 8.37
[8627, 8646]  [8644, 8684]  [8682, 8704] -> 0.04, 8.6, 8.01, 8.31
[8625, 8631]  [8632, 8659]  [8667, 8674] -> -0.03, 8.38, 8.42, 8.39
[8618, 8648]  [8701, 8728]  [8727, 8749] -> -0.02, 8.53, 8.31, 8.36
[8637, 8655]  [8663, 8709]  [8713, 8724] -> 0.06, 8.71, 8.5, 8.6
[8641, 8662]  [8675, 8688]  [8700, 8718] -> 0.02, 8.26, 8.51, 8.39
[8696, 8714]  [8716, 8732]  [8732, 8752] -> -0.02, 8.51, 8.16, 8.33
